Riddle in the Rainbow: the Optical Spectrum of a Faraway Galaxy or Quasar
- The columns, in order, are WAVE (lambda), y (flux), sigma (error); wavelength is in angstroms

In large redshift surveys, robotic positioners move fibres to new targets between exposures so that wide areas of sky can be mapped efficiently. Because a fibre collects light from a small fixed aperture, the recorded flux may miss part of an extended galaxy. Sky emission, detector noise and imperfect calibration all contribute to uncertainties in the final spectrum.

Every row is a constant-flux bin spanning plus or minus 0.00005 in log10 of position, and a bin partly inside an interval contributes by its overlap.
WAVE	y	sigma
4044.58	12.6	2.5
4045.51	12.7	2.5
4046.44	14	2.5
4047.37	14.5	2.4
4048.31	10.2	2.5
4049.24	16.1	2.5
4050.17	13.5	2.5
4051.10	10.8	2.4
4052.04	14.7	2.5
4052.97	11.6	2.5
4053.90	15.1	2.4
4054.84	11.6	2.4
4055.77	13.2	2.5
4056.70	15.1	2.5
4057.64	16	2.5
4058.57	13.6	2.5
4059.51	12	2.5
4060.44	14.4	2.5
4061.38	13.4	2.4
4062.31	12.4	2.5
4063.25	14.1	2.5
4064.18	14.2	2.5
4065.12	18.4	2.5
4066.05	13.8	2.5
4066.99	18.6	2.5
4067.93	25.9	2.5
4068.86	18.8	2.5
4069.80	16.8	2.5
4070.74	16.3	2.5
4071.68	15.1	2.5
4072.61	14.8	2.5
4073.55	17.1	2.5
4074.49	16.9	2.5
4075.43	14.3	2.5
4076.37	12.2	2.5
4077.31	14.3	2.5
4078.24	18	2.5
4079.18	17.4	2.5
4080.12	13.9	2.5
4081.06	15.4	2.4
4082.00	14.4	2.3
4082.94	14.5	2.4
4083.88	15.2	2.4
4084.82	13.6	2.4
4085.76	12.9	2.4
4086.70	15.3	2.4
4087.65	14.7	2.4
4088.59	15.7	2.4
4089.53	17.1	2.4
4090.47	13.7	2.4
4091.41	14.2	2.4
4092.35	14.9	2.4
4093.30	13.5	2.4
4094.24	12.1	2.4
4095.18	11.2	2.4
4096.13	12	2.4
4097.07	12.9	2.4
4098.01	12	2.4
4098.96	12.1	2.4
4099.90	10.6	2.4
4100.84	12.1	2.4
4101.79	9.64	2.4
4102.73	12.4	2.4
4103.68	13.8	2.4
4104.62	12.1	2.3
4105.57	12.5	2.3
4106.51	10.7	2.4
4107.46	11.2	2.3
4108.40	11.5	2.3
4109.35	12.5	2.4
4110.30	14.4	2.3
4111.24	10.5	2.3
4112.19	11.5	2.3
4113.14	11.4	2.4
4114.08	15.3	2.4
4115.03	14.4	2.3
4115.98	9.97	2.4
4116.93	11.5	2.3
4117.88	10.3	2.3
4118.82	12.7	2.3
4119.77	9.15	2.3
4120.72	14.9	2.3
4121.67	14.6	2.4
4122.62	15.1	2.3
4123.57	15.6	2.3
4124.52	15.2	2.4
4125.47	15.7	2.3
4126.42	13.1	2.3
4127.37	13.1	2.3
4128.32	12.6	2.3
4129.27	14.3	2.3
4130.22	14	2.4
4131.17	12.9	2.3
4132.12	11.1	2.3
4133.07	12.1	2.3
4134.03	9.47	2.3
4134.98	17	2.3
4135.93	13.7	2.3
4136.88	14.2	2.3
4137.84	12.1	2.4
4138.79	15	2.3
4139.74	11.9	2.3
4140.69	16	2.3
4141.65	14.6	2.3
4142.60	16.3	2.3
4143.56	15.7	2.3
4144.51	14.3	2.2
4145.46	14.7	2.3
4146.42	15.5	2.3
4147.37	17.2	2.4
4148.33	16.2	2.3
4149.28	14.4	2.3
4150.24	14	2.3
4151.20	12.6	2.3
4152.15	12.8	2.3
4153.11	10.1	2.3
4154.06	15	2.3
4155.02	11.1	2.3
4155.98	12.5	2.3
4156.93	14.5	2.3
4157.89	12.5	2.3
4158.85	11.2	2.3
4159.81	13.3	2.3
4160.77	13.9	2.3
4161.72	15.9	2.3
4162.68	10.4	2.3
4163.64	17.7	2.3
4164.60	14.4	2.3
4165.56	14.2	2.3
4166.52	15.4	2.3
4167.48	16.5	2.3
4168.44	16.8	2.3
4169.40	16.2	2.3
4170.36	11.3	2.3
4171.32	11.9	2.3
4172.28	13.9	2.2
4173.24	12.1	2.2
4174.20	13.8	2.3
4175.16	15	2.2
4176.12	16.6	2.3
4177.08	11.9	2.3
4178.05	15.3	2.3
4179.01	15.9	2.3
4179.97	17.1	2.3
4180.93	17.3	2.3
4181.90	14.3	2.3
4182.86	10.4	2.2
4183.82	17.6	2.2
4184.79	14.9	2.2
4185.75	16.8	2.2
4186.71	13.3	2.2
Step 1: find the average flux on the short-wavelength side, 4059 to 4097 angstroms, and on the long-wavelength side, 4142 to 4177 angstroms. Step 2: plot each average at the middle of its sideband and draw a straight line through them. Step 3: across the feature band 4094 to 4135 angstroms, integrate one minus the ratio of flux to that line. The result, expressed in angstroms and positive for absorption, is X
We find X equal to 5.9 angstroms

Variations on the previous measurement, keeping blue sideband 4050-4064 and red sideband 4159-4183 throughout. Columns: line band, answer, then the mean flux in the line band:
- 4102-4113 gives 1.5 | 12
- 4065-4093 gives -4.3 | 15.8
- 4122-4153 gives 0.2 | 14.1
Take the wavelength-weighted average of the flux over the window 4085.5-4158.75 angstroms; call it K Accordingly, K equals 13.3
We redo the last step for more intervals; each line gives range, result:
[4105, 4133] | 12.8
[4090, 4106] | 12.5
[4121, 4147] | 14.1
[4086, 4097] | 14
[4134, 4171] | 14.2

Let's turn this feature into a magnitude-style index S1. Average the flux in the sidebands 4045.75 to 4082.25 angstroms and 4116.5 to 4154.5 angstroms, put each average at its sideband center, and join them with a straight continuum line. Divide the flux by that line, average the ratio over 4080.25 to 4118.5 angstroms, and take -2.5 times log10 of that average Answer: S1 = 0.12 mag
